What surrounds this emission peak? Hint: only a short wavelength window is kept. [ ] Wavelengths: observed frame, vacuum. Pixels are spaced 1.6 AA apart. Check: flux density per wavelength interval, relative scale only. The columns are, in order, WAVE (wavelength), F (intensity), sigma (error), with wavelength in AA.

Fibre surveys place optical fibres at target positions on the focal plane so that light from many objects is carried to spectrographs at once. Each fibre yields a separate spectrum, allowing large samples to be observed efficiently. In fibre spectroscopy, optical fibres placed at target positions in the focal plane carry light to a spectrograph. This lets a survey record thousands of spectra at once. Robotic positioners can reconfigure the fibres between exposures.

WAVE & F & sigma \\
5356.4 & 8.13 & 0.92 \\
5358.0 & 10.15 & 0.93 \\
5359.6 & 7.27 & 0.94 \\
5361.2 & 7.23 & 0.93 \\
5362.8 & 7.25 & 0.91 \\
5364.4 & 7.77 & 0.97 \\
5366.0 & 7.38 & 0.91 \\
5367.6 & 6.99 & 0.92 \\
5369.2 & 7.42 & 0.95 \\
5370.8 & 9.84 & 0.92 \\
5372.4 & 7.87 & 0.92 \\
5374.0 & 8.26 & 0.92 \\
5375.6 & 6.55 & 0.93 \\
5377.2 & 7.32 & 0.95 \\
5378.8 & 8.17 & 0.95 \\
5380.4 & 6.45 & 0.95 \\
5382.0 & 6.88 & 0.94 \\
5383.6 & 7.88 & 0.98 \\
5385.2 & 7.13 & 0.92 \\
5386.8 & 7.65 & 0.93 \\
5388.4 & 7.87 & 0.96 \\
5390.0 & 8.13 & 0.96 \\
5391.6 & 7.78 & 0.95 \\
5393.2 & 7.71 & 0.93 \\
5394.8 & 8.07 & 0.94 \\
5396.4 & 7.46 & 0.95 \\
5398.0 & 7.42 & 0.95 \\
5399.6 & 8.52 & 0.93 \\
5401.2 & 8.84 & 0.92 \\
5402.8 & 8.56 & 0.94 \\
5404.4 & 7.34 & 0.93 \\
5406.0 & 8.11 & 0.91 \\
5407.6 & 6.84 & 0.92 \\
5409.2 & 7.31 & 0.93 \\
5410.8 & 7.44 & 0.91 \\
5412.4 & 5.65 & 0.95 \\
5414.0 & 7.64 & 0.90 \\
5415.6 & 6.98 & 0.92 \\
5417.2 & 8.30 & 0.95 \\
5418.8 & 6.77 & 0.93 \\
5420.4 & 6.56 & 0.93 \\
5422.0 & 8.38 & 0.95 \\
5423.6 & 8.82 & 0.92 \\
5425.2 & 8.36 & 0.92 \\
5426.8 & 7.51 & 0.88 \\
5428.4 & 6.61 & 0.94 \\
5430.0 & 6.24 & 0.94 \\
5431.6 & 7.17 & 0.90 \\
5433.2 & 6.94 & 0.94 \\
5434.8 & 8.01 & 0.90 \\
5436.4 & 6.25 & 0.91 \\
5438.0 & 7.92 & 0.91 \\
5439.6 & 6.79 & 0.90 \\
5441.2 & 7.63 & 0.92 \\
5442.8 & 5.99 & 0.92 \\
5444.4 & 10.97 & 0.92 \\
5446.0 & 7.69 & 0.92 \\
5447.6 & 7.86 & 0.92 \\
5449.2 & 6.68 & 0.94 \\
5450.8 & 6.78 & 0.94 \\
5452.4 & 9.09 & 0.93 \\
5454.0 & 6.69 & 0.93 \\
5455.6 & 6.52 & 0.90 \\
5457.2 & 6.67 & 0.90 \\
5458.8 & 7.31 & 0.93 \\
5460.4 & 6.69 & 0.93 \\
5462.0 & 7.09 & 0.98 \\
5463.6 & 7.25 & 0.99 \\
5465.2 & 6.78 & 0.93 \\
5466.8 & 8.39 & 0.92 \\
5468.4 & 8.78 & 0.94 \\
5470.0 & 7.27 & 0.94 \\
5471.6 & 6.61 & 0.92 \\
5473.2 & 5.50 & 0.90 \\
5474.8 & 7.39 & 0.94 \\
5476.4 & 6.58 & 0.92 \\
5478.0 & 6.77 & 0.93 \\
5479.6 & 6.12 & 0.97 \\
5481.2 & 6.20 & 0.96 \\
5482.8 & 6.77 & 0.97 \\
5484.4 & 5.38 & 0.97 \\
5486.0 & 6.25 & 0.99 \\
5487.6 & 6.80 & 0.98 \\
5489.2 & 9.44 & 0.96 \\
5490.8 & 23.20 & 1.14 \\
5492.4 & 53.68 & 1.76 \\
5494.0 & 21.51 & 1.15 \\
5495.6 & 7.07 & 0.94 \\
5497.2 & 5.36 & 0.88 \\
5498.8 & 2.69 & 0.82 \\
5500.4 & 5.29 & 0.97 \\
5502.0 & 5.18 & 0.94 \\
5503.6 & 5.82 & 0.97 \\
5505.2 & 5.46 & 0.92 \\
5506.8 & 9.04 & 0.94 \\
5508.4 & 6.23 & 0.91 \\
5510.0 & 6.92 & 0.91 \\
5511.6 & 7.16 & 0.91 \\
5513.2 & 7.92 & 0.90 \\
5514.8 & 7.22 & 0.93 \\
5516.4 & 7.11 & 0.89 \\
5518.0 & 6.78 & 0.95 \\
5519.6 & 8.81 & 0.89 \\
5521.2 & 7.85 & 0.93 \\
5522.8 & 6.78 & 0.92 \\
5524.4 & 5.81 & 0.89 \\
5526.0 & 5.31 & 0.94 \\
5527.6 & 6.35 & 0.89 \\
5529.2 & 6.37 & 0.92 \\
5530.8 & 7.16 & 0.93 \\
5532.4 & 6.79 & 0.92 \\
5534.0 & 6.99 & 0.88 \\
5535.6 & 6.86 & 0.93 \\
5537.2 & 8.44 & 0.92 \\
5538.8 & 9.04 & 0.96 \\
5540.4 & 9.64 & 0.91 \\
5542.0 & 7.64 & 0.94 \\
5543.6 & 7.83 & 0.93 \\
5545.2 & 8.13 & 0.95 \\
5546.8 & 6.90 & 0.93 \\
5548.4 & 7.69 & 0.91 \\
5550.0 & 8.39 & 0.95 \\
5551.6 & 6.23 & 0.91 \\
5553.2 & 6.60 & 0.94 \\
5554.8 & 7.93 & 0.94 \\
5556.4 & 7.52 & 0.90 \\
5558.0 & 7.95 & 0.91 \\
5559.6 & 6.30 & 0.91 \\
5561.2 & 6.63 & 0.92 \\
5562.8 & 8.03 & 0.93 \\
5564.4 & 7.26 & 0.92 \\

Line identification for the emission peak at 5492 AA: H-beta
